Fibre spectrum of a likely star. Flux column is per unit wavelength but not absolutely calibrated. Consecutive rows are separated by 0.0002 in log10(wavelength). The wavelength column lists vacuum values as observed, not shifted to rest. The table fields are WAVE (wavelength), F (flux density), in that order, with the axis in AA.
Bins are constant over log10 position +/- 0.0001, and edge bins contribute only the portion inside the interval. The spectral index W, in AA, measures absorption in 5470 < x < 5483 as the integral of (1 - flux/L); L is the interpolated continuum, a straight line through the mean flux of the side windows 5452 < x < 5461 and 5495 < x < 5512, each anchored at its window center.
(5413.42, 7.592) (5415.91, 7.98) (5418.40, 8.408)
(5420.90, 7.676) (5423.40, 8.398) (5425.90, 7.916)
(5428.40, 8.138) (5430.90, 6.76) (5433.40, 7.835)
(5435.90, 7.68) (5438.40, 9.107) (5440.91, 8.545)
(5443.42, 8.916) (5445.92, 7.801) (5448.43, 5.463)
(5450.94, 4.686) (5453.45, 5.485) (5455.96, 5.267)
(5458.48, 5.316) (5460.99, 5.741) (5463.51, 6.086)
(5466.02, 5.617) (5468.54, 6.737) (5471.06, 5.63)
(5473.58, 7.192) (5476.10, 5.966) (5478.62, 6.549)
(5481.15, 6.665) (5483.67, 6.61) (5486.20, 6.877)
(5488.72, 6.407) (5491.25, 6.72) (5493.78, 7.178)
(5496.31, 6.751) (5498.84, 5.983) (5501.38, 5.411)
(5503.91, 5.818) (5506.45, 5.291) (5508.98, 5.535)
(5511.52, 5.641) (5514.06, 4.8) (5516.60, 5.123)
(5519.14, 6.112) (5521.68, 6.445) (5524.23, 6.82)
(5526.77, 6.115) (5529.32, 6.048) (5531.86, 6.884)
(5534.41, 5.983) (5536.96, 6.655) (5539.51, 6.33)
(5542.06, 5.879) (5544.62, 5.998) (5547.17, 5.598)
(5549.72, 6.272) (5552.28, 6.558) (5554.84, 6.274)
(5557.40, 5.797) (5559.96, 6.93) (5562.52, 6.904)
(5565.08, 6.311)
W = -2.0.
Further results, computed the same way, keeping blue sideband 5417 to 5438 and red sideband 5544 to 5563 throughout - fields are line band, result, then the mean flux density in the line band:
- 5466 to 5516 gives 6.5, 6.17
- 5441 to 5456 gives 2.2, 6.53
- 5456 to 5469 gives 2.9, 5.79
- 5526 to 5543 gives 0.6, 6.28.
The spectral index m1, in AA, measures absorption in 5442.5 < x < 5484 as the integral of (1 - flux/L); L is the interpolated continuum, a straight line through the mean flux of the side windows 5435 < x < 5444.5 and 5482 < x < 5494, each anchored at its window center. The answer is 7.9 AA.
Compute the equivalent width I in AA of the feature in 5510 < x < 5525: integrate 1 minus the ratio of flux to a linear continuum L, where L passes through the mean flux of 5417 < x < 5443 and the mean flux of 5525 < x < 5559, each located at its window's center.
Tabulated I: 1.9 AA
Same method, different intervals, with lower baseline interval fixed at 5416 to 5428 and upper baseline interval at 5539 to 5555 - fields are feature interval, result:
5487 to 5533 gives 4.3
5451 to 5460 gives 2.7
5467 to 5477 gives 1.3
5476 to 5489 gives 1.0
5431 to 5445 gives -0.8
